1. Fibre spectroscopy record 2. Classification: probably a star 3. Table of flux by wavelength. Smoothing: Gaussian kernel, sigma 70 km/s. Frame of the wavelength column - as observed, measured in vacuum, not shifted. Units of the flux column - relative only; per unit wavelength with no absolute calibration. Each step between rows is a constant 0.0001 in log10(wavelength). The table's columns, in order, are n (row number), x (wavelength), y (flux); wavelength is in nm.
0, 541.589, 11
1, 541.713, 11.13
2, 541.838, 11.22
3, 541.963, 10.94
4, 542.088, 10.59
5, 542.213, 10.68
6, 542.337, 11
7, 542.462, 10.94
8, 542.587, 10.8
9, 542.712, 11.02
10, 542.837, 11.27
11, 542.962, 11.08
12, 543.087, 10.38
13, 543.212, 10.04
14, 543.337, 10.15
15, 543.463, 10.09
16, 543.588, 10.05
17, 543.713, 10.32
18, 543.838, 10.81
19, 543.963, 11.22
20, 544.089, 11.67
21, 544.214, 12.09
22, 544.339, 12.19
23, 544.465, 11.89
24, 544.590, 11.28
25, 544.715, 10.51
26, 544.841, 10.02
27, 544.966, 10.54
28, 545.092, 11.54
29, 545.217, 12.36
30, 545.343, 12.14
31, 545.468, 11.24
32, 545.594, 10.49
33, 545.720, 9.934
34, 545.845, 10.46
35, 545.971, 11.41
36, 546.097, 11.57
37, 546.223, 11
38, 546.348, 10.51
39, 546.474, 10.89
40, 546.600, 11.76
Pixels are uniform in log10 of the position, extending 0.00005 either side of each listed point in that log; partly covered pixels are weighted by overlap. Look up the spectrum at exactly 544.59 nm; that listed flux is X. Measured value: 11.28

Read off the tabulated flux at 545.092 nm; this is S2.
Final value 11.54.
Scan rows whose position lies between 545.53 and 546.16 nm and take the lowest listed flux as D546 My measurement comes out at 9.934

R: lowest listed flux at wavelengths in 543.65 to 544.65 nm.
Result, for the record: 10.32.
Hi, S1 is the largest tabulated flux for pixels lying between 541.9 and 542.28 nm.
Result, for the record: 10.94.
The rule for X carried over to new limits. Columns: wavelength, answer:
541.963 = 10.94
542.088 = 10.59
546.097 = 11.57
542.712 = 11.02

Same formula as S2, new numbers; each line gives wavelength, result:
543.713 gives 10.32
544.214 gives 12.09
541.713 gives 11.13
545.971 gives 11.41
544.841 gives 10.02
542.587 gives 10.8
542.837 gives 11.27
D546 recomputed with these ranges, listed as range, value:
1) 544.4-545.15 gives 10.02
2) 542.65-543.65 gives 10.04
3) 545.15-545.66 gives 10.49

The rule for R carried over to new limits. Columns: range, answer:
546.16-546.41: 10.51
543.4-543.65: 10.05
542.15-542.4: 10.68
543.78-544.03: 10.81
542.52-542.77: 10.8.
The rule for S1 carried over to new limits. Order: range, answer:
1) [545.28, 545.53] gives 12.14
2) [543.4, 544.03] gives 11.22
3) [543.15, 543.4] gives 10.15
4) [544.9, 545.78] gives 12.36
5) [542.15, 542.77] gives 11.02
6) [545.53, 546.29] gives 11.57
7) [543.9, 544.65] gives 12.19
